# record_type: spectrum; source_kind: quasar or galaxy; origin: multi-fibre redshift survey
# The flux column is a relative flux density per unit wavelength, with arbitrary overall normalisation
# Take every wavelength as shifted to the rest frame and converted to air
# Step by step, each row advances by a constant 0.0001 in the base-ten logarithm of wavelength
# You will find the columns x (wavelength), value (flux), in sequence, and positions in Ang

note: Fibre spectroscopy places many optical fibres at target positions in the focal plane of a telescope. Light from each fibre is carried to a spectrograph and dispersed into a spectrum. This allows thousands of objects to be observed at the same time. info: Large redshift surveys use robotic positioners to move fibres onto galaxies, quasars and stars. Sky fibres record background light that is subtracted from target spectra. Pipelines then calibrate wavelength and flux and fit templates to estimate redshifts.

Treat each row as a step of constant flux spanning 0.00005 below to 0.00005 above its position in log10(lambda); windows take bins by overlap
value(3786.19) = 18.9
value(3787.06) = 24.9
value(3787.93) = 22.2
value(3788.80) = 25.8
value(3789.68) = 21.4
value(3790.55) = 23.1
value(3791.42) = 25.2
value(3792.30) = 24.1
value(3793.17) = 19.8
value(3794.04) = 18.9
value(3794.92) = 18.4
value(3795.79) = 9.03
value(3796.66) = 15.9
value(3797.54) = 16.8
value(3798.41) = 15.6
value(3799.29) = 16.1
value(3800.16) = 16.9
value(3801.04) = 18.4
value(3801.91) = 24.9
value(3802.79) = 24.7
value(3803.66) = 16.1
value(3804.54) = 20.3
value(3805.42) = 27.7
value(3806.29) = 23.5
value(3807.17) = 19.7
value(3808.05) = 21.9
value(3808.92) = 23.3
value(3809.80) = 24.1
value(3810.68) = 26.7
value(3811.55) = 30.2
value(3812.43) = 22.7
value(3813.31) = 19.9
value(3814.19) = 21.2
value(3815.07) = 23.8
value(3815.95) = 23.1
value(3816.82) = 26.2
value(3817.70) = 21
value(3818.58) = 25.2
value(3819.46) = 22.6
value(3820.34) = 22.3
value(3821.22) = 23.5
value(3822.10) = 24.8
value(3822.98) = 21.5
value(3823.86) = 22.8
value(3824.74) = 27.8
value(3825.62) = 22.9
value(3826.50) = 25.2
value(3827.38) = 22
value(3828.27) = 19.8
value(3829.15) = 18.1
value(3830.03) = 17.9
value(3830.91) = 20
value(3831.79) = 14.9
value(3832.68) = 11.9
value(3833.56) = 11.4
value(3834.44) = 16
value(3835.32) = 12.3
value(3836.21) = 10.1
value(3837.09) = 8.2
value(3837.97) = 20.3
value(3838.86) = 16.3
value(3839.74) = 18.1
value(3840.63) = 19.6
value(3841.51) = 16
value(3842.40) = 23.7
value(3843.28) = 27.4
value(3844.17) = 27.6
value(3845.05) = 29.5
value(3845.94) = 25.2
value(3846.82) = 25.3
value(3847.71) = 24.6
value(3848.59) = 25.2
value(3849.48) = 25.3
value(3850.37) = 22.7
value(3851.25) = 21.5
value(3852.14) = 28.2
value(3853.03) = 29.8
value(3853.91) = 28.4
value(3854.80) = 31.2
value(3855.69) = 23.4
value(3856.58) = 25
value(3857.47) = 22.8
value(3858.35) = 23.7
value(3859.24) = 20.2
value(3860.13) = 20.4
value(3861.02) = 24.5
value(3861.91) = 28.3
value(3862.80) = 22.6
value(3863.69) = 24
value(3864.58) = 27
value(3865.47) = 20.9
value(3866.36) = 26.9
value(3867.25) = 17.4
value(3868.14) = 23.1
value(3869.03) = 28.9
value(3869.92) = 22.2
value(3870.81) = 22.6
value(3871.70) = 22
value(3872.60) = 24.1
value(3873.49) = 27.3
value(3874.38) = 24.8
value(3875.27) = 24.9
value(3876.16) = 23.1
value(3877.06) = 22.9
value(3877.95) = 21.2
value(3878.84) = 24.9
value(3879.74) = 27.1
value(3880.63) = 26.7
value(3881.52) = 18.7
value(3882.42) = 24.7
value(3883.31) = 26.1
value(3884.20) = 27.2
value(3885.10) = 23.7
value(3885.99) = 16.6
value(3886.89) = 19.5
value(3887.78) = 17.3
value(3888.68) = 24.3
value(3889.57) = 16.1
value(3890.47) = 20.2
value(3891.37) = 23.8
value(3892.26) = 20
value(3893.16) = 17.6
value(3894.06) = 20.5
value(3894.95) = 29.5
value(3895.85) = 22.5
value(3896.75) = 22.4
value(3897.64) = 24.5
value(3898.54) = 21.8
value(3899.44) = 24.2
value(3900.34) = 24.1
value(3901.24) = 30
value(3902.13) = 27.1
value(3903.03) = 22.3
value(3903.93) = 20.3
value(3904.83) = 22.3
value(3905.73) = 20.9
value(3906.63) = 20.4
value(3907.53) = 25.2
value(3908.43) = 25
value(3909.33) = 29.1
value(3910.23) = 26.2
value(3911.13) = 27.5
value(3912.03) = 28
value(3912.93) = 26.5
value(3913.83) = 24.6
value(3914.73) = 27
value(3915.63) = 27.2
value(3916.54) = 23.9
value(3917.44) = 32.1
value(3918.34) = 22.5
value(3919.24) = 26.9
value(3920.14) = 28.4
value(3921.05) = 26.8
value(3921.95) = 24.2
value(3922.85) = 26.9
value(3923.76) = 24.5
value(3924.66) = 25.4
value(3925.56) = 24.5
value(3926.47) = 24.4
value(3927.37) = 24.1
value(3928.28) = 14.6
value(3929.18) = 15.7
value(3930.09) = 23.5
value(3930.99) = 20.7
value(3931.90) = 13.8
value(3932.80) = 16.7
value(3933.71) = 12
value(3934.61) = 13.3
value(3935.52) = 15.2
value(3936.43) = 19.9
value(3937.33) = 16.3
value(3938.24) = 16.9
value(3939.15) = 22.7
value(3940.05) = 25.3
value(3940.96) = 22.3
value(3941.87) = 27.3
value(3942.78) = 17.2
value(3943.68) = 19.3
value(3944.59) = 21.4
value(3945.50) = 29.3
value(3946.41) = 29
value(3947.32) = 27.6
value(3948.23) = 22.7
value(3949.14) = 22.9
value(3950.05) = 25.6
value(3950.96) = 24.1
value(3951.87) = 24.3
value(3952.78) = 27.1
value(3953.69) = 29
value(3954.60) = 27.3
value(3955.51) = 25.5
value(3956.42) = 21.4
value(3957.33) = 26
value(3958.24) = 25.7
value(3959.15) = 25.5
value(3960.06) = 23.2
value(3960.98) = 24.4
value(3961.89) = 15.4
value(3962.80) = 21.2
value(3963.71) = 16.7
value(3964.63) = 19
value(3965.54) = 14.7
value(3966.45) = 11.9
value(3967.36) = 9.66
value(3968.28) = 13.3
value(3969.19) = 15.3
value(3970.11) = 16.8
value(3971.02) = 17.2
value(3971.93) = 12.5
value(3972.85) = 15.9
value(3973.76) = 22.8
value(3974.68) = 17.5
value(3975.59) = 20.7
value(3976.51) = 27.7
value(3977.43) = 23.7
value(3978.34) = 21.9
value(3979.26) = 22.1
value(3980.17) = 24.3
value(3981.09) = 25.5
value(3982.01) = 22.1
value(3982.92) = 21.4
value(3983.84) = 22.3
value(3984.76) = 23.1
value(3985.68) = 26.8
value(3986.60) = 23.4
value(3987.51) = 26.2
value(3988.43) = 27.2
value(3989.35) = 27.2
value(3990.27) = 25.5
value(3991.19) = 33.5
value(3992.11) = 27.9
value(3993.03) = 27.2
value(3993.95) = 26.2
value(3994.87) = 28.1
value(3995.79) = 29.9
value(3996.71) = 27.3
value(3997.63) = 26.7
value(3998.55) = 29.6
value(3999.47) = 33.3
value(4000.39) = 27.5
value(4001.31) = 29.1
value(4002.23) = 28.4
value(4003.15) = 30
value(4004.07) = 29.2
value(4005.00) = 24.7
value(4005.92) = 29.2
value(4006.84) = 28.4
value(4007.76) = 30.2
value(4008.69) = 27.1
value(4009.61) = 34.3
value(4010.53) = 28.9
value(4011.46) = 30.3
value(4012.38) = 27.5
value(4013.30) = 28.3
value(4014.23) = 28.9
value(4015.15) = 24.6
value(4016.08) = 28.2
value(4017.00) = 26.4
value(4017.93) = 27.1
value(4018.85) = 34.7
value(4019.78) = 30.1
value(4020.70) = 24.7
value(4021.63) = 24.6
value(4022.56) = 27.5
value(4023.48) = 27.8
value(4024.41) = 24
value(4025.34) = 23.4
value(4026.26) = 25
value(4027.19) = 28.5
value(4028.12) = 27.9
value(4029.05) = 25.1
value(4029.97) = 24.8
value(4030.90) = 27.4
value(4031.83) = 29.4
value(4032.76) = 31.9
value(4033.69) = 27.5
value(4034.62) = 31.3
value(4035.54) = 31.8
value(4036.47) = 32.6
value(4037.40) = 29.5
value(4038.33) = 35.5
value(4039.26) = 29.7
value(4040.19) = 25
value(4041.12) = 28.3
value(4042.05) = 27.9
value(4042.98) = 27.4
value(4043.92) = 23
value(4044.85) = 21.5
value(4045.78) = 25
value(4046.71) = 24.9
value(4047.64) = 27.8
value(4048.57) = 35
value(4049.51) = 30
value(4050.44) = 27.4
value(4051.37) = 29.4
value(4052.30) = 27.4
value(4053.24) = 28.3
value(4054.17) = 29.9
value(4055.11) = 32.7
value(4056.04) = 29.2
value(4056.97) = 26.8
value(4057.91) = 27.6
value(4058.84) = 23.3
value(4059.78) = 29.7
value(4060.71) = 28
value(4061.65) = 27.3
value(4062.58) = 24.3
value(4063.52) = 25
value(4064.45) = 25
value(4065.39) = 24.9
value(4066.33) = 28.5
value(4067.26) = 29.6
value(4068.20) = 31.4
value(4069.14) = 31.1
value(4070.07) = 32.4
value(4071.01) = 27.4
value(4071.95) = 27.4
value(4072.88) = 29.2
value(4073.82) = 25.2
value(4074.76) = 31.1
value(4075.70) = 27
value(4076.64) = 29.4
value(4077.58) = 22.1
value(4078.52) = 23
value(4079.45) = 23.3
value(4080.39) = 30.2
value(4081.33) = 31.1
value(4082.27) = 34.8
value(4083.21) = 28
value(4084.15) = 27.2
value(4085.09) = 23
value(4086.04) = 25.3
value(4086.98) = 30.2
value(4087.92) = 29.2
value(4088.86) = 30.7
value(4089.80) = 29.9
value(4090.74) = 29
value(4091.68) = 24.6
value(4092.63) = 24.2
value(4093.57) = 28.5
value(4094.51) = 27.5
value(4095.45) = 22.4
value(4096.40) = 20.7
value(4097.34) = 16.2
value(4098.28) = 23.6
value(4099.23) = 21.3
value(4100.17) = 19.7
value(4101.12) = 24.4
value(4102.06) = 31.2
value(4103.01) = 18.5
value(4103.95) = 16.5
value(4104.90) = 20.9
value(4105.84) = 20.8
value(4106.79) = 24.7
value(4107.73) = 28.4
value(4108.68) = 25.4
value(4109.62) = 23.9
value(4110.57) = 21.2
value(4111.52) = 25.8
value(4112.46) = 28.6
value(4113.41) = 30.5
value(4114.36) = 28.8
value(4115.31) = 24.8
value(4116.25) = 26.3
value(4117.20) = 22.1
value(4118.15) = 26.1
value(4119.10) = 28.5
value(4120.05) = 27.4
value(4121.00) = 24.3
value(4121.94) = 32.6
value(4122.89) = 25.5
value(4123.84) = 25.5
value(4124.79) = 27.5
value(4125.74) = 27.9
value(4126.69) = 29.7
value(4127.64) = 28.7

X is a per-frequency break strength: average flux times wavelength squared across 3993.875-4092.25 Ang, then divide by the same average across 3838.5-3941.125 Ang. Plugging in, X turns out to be 1.30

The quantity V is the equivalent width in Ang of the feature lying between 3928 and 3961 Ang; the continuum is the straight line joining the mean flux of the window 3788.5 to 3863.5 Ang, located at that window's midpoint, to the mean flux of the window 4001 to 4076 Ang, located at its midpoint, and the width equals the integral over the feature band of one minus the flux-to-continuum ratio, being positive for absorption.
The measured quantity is 4.3 Ang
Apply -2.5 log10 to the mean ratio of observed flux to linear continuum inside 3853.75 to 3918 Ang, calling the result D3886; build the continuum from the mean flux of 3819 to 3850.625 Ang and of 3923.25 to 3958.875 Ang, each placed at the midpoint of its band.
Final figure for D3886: -0.12 mag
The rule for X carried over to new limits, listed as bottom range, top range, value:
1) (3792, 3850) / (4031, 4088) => 1.52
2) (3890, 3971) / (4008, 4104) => 1.30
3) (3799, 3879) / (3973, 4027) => 1.29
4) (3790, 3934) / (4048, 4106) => 1.32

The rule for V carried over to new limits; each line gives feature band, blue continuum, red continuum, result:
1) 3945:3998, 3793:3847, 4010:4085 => 5.02 Ang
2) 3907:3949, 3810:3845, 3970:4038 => 1.62 Ang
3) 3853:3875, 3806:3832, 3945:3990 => -1.79 Ang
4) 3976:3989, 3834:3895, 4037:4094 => 0.82 Ang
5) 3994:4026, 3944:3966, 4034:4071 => -2.32 Ang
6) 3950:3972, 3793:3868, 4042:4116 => 3.33 Ang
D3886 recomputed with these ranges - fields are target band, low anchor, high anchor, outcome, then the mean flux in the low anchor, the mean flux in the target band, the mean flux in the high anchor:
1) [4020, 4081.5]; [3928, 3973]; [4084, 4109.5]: -0.194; 20.3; 27.7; 24.5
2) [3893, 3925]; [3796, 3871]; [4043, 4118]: -0.074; 22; 25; 26.5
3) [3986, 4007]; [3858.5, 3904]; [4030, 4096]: -0.072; 23.2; 28.1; 28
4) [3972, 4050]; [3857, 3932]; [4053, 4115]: -0.068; 23.6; 27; 26.5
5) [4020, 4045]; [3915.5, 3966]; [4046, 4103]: -0.078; 22.5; 27.6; 27.2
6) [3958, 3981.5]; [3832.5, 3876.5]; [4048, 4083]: 0.308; 22.6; 19.3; 28.3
